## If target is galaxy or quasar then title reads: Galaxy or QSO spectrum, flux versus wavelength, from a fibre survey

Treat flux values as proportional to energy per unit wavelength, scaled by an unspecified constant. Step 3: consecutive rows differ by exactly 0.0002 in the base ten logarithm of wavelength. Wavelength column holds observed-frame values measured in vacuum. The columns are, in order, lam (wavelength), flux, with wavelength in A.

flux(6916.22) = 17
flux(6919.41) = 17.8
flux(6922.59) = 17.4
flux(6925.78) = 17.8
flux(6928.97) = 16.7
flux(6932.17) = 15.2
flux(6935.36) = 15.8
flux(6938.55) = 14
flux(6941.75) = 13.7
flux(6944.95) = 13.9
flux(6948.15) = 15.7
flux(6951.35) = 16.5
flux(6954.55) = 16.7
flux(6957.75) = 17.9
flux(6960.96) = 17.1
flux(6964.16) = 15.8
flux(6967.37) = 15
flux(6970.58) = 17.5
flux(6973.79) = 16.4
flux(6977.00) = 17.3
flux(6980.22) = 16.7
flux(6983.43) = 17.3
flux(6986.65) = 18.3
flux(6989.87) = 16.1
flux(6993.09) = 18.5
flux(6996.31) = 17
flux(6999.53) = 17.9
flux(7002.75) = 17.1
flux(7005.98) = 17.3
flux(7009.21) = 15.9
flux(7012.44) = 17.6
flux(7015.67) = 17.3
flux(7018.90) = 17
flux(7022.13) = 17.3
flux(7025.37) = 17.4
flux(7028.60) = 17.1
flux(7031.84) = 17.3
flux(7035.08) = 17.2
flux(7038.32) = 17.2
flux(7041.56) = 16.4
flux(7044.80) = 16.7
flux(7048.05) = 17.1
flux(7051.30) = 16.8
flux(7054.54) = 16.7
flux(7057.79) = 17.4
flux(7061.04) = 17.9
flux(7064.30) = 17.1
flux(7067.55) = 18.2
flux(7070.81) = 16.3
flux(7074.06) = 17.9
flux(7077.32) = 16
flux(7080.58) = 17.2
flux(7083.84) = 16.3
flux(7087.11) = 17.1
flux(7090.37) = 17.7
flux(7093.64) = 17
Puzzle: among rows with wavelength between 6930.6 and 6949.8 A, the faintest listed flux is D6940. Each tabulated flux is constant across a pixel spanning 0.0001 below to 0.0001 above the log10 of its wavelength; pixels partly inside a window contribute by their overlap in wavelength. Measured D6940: 13.7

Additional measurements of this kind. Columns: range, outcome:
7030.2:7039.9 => 17.2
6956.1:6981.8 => 15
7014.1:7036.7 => 17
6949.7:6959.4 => 16.5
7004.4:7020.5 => 15.9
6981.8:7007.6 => 16.1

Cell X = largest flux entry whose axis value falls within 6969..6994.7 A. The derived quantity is 18.5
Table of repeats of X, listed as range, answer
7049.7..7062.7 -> 17.9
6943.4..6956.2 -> 16.7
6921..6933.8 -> 17.8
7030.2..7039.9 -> 17.3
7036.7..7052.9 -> 17.2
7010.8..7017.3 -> 17.6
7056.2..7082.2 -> 18.2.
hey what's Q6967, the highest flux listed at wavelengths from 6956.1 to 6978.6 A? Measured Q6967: 17.9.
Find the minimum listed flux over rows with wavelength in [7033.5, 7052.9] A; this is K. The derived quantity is 16.4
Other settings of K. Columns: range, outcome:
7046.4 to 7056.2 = 16.7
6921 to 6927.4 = 17.4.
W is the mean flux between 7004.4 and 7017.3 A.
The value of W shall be 17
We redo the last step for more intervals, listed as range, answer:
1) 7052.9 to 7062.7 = 17.3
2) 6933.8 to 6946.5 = 14.3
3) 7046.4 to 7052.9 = 16.9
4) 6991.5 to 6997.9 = 17.8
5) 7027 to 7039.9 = 17.2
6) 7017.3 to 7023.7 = 17.2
